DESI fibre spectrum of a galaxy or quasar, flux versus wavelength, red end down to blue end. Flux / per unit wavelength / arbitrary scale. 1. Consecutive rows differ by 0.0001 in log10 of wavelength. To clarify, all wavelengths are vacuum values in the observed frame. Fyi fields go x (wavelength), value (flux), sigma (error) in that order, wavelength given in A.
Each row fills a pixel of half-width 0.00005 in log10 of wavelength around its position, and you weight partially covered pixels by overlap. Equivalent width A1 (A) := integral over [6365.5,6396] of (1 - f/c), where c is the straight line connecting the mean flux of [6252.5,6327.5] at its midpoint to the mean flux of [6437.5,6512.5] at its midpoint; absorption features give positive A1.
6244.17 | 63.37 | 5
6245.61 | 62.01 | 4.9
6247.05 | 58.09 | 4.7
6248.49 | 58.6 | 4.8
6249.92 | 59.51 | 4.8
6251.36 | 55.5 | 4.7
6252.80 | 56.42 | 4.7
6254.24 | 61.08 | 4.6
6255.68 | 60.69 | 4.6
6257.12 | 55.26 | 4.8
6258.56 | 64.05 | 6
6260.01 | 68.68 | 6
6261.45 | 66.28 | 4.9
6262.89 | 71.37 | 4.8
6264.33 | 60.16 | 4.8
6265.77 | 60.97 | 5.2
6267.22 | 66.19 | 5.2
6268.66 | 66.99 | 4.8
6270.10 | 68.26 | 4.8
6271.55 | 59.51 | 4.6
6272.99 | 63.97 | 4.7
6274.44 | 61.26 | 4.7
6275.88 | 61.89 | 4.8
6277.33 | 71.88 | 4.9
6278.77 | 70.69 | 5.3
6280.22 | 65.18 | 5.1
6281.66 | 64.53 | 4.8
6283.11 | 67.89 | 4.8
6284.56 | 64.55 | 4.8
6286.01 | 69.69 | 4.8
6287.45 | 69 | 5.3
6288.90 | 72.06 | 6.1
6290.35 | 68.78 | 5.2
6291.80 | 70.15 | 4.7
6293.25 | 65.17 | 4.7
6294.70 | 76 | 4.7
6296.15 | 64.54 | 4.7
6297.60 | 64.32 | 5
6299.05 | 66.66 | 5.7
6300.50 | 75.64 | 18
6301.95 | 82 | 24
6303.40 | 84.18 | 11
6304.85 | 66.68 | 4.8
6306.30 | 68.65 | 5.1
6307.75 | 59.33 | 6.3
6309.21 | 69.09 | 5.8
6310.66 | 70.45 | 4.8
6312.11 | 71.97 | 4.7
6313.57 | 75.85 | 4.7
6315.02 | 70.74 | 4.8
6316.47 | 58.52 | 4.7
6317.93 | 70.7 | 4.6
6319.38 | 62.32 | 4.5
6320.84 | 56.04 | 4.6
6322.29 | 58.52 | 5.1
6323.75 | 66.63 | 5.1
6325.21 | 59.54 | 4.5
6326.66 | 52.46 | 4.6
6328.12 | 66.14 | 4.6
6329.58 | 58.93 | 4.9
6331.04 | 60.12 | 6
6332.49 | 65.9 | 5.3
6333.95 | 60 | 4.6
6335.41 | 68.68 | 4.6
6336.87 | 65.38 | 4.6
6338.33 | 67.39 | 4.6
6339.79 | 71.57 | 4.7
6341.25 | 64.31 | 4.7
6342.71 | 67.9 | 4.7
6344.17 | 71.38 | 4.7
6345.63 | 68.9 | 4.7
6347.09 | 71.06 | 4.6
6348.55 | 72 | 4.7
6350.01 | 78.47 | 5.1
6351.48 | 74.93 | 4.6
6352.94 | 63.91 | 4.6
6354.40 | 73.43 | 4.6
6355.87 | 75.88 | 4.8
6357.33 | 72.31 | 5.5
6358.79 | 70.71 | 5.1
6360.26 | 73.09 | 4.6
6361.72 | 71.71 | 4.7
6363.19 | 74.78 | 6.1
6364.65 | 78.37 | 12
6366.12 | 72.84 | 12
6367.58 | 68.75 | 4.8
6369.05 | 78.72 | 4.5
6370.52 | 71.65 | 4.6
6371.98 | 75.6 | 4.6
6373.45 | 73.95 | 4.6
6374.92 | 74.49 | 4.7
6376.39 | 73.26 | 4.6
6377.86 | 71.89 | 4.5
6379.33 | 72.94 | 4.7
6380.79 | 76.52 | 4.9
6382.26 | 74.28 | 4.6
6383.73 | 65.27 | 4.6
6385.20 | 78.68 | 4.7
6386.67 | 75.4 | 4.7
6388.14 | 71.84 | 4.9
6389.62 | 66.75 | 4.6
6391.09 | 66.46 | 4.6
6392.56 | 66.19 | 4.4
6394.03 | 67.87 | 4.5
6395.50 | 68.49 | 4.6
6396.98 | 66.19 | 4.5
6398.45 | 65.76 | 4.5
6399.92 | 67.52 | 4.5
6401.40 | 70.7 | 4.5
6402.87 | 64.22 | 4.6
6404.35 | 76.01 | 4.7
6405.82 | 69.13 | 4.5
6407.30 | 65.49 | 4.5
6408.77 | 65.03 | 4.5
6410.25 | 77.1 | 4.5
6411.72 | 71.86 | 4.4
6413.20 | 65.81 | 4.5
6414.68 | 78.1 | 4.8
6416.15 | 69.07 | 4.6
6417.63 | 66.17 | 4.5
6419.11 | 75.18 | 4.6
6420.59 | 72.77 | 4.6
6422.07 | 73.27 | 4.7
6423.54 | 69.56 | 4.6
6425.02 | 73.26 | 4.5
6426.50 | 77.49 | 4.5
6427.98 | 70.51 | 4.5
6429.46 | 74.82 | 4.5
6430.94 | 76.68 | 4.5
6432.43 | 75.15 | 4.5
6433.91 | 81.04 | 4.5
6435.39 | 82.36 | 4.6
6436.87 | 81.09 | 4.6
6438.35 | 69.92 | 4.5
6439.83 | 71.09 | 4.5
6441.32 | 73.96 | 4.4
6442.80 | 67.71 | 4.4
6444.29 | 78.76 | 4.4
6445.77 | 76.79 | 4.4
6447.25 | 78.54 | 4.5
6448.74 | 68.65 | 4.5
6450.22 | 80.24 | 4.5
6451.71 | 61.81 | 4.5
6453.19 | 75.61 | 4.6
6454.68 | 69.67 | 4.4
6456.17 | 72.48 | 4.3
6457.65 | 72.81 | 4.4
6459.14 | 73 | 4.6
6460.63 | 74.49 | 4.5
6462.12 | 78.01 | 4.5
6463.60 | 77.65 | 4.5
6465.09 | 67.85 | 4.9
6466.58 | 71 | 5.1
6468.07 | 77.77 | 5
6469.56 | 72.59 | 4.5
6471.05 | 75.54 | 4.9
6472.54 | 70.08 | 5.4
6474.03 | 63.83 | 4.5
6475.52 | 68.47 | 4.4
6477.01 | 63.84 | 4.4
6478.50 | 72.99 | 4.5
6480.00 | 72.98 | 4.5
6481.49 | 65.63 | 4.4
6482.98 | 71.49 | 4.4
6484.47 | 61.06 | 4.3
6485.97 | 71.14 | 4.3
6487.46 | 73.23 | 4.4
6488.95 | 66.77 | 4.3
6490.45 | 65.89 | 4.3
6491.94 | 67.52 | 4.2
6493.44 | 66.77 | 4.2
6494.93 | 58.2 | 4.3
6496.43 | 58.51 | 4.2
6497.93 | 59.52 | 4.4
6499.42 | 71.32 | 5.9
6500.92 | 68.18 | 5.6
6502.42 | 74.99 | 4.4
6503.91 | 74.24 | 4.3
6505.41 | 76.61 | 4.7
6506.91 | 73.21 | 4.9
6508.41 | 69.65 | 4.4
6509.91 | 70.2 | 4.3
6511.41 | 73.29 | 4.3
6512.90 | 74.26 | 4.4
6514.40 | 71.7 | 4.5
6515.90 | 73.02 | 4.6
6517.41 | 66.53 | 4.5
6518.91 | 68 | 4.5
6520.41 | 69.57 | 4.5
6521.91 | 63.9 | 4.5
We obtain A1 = -1.58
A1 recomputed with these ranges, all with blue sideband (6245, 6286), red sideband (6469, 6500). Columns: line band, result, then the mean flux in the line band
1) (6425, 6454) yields -3.6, 74.8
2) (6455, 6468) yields -1.3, 73.5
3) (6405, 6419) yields -0.8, 70.1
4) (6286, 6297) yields -0.9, 69.3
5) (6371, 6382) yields -1.4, 74.1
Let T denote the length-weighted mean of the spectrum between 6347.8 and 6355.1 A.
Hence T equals 72.6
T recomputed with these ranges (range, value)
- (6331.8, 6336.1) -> 64.8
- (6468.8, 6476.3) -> 70.1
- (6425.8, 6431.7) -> 74.8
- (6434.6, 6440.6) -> 76.2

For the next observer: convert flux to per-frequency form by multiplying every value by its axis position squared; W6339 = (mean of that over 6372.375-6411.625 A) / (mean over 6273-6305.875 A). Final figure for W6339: 1.05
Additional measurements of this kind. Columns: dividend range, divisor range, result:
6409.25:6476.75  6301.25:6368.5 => 1.10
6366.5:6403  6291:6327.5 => 1.08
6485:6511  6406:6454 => 0.96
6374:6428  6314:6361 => 1.08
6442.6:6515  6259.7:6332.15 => 1.12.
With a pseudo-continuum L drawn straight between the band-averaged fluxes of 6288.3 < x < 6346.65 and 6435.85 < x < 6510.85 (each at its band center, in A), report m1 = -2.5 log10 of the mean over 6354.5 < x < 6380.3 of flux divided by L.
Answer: -0.08 mag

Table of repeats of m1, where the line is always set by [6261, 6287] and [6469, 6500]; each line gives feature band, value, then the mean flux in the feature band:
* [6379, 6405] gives -0.05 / 70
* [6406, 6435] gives -0.09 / 72.6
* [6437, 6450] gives -0.10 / 73.9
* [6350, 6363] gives -0.10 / 72.4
